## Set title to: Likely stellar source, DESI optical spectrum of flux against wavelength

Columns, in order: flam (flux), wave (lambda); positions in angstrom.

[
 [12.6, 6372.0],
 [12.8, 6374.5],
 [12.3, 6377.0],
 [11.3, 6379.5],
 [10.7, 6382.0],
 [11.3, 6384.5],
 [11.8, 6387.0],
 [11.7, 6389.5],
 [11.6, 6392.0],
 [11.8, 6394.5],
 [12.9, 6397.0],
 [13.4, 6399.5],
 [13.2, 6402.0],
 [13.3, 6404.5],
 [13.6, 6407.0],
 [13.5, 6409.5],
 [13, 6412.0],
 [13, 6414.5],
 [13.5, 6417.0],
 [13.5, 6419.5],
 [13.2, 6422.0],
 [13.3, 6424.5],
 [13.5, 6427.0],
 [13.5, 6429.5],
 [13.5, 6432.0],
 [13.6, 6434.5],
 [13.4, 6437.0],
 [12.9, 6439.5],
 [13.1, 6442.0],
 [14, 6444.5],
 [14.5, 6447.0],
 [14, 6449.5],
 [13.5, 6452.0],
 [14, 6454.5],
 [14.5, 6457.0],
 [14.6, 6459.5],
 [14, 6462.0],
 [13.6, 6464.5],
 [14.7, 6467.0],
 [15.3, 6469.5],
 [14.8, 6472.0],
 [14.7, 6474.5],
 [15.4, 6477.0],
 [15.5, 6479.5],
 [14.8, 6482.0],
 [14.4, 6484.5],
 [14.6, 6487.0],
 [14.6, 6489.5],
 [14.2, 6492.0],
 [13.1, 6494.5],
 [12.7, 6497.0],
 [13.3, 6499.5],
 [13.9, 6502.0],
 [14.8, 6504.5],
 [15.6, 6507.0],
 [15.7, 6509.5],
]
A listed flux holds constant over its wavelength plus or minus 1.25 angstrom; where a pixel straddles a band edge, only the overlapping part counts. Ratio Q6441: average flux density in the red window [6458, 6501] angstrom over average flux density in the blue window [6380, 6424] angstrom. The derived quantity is 1.1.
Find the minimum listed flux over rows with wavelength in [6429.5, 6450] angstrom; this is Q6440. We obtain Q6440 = 12.9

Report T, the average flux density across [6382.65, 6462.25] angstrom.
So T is 13.2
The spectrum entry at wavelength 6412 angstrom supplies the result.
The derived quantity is 13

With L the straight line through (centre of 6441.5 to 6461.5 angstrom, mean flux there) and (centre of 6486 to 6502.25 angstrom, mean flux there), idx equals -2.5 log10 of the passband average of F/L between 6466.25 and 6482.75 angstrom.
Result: -0.087 mag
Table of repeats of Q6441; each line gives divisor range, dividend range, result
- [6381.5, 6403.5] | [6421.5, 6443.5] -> 1.10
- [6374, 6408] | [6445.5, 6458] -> 1.15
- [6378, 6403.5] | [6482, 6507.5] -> 1.18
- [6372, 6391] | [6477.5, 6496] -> 1.23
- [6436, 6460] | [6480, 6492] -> 1.06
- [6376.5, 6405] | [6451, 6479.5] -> 1.20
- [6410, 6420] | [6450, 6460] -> 1.06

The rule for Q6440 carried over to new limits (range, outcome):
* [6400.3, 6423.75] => 13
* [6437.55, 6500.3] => 12.7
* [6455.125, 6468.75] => 13.6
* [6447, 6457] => 13.5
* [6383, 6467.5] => 11.3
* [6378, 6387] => 10.7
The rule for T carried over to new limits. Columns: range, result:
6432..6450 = 13.6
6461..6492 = 14.7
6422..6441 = 13.4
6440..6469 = 14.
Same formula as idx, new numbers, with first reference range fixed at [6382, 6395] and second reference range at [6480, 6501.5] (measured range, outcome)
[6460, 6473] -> -0.082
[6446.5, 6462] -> -0.081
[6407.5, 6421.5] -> -0.097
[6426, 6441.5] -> -0.063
